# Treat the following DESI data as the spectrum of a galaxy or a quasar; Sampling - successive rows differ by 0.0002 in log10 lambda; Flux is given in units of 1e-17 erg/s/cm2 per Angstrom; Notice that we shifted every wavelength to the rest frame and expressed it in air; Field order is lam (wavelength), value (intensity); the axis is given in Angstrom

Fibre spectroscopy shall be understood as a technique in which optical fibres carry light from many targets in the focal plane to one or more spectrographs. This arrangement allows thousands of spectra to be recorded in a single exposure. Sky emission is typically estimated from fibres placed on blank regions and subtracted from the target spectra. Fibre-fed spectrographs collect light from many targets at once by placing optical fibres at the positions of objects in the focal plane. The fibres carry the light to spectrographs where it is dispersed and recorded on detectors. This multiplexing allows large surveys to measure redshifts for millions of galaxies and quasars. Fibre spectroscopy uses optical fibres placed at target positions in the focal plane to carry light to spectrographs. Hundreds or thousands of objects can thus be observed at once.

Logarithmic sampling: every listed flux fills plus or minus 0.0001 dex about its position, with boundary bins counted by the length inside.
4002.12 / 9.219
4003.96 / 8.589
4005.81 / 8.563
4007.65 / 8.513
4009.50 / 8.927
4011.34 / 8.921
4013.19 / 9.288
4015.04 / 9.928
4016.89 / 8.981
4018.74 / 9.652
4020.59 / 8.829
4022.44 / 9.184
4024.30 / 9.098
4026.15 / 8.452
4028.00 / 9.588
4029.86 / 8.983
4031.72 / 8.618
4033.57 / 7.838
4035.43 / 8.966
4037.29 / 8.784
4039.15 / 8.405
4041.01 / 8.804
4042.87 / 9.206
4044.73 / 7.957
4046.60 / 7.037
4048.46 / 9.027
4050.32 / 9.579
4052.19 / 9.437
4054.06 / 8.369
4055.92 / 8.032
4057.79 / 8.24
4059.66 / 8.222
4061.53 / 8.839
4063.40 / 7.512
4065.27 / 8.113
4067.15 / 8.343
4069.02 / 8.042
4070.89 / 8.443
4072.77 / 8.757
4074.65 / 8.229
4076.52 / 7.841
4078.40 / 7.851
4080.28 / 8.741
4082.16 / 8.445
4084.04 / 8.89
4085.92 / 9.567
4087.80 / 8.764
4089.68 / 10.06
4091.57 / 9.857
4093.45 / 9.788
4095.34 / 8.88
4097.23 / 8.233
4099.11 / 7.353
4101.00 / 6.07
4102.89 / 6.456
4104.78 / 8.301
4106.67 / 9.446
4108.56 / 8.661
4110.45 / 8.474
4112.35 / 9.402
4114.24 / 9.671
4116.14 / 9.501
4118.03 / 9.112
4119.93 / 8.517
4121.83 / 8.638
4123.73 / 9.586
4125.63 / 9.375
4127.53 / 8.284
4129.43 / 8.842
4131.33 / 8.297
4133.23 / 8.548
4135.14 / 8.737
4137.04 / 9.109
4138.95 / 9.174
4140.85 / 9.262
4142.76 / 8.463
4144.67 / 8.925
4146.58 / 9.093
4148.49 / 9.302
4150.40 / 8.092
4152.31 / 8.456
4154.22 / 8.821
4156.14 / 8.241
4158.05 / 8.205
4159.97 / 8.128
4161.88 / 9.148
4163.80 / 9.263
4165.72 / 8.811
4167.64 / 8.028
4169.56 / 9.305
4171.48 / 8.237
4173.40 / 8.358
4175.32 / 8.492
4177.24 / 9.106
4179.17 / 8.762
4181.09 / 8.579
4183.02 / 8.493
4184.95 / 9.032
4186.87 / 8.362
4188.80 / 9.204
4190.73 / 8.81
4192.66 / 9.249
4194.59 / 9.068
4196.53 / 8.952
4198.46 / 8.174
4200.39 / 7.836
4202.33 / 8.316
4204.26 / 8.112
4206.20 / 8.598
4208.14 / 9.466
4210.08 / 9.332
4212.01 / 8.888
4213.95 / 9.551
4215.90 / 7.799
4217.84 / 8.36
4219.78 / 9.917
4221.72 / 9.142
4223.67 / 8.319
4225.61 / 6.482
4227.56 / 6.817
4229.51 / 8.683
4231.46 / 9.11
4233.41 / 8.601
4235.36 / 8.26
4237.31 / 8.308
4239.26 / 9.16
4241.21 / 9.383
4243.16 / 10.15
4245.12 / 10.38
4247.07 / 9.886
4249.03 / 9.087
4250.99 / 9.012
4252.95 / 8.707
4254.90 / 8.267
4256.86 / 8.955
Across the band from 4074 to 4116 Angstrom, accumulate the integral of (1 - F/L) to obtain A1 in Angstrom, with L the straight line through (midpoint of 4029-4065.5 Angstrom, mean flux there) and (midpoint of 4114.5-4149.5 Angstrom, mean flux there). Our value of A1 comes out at 0.7 Angstrom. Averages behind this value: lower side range 8.51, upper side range 8.94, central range 8.61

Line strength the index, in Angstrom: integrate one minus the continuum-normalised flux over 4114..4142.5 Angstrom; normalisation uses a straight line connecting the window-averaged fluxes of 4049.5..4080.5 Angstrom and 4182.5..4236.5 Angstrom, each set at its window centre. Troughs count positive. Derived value -1.6 Angstrom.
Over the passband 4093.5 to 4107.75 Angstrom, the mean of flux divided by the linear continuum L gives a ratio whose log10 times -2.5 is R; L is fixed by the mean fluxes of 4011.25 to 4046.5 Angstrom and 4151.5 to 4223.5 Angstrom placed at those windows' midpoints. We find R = 0.11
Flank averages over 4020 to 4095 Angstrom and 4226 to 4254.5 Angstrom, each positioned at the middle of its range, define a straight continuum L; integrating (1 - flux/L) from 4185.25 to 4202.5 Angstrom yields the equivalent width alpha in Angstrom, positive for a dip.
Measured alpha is 0.3 Angstrom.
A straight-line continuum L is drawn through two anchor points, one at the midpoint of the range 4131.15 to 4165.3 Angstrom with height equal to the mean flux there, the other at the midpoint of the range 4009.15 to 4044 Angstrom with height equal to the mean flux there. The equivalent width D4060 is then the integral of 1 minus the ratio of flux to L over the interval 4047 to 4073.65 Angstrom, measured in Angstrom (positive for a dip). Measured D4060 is 1.32 Angstrom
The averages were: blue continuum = 8.97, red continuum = 8.75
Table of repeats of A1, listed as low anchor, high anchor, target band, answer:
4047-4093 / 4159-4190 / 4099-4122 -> 0.52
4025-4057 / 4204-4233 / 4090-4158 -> -0.78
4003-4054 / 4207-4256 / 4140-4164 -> 0.39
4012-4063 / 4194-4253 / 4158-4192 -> 0.26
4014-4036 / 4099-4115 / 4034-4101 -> 0.42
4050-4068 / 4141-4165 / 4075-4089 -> -0.17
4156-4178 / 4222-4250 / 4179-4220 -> -0.26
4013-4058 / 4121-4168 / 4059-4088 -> 1.28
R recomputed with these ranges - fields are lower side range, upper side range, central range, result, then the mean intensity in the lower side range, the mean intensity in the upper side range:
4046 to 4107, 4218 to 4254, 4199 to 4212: 0.02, 8.45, 8.85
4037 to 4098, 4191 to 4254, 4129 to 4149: -0.02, 8.61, 8.79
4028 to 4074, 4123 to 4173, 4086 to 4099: -0.07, 8.5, 8.75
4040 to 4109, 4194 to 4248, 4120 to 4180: -0.02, 8.47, 8.75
